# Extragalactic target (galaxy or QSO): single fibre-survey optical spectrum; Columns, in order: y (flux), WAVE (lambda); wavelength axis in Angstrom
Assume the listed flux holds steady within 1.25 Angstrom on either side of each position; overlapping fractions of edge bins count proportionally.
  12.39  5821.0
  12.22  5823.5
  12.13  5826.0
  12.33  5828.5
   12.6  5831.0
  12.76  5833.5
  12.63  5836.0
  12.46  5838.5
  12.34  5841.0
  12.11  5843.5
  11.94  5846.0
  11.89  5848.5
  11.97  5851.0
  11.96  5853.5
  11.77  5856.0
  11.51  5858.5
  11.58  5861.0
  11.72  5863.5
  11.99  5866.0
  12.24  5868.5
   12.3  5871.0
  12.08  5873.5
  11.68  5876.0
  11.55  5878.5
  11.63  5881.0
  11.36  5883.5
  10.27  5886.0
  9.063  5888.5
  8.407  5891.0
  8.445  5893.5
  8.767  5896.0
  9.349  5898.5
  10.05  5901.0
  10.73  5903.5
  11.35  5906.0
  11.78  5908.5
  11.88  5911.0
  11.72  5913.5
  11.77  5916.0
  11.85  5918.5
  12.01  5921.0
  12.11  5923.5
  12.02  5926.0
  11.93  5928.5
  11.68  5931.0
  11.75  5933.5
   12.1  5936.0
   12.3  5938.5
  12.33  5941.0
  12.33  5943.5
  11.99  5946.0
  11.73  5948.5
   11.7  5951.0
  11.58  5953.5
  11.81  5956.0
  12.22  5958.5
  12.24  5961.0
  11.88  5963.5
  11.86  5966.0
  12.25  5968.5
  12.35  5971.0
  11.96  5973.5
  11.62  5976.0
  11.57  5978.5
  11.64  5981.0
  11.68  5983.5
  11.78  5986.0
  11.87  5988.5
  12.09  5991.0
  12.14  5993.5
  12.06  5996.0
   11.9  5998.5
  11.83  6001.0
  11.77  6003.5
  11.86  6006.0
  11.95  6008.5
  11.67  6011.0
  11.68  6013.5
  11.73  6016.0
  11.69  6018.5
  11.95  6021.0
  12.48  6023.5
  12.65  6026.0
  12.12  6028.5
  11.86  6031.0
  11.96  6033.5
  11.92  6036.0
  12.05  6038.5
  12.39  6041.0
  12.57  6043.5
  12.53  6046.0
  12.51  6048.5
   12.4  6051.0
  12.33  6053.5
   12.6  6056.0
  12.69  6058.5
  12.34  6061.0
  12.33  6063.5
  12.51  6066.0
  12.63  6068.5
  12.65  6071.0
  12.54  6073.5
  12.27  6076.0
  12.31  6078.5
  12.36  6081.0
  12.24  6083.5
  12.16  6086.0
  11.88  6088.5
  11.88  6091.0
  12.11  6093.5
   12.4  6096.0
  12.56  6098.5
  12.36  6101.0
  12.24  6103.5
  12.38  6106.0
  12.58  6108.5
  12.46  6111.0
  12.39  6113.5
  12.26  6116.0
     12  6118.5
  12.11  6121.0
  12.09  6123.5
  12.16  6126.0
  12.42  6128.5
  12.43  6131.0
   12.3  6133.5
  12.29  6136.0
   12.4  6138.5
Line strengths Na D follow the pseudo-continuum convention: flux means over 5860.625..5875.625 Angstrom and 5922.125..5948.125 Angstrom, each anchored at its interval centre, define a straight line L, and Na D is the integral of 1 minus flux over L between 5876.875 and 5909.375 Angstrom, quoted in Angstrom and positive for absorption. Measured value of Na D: 4.9 Angstrom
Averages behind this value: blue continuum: 12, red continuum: 12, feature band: 10.2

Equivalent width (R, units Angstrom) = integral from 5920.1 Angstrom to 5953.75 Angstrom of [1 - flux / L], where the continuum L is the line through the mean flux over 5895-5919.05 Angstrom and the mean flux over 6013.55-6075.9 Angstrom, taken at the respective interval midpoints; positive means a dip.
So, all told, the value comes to -2.3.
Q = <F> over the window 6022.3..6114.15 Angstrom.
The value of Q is 12.3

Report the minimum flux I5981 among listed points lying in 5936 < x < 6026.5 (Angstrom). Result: 11.57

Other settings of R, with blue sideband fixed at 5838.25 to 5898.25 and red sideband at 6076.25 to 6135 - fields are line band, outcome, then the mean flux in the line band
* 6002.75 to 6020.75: 0.1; 11.8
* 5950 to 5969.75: -0.5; 11.9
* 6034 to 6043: -0.1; 12.1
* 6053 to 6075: -0.8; 12.5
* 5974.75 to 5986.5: 0.1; 11.7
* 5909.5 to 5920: -0.3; 11.8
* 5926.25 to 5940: -0.5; 12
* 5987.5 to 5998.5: -0.2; 12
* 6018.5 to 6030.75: -0.3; 12.2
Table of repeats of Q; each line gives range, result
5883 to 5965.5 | 11.3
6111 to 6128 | 12.2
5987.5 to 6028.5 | 12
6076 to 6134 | 12.3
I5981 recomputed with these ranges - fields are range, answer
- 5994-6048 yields 11.67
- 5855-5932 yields 8.407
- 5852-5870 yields 11.51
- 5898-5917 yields 9.349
